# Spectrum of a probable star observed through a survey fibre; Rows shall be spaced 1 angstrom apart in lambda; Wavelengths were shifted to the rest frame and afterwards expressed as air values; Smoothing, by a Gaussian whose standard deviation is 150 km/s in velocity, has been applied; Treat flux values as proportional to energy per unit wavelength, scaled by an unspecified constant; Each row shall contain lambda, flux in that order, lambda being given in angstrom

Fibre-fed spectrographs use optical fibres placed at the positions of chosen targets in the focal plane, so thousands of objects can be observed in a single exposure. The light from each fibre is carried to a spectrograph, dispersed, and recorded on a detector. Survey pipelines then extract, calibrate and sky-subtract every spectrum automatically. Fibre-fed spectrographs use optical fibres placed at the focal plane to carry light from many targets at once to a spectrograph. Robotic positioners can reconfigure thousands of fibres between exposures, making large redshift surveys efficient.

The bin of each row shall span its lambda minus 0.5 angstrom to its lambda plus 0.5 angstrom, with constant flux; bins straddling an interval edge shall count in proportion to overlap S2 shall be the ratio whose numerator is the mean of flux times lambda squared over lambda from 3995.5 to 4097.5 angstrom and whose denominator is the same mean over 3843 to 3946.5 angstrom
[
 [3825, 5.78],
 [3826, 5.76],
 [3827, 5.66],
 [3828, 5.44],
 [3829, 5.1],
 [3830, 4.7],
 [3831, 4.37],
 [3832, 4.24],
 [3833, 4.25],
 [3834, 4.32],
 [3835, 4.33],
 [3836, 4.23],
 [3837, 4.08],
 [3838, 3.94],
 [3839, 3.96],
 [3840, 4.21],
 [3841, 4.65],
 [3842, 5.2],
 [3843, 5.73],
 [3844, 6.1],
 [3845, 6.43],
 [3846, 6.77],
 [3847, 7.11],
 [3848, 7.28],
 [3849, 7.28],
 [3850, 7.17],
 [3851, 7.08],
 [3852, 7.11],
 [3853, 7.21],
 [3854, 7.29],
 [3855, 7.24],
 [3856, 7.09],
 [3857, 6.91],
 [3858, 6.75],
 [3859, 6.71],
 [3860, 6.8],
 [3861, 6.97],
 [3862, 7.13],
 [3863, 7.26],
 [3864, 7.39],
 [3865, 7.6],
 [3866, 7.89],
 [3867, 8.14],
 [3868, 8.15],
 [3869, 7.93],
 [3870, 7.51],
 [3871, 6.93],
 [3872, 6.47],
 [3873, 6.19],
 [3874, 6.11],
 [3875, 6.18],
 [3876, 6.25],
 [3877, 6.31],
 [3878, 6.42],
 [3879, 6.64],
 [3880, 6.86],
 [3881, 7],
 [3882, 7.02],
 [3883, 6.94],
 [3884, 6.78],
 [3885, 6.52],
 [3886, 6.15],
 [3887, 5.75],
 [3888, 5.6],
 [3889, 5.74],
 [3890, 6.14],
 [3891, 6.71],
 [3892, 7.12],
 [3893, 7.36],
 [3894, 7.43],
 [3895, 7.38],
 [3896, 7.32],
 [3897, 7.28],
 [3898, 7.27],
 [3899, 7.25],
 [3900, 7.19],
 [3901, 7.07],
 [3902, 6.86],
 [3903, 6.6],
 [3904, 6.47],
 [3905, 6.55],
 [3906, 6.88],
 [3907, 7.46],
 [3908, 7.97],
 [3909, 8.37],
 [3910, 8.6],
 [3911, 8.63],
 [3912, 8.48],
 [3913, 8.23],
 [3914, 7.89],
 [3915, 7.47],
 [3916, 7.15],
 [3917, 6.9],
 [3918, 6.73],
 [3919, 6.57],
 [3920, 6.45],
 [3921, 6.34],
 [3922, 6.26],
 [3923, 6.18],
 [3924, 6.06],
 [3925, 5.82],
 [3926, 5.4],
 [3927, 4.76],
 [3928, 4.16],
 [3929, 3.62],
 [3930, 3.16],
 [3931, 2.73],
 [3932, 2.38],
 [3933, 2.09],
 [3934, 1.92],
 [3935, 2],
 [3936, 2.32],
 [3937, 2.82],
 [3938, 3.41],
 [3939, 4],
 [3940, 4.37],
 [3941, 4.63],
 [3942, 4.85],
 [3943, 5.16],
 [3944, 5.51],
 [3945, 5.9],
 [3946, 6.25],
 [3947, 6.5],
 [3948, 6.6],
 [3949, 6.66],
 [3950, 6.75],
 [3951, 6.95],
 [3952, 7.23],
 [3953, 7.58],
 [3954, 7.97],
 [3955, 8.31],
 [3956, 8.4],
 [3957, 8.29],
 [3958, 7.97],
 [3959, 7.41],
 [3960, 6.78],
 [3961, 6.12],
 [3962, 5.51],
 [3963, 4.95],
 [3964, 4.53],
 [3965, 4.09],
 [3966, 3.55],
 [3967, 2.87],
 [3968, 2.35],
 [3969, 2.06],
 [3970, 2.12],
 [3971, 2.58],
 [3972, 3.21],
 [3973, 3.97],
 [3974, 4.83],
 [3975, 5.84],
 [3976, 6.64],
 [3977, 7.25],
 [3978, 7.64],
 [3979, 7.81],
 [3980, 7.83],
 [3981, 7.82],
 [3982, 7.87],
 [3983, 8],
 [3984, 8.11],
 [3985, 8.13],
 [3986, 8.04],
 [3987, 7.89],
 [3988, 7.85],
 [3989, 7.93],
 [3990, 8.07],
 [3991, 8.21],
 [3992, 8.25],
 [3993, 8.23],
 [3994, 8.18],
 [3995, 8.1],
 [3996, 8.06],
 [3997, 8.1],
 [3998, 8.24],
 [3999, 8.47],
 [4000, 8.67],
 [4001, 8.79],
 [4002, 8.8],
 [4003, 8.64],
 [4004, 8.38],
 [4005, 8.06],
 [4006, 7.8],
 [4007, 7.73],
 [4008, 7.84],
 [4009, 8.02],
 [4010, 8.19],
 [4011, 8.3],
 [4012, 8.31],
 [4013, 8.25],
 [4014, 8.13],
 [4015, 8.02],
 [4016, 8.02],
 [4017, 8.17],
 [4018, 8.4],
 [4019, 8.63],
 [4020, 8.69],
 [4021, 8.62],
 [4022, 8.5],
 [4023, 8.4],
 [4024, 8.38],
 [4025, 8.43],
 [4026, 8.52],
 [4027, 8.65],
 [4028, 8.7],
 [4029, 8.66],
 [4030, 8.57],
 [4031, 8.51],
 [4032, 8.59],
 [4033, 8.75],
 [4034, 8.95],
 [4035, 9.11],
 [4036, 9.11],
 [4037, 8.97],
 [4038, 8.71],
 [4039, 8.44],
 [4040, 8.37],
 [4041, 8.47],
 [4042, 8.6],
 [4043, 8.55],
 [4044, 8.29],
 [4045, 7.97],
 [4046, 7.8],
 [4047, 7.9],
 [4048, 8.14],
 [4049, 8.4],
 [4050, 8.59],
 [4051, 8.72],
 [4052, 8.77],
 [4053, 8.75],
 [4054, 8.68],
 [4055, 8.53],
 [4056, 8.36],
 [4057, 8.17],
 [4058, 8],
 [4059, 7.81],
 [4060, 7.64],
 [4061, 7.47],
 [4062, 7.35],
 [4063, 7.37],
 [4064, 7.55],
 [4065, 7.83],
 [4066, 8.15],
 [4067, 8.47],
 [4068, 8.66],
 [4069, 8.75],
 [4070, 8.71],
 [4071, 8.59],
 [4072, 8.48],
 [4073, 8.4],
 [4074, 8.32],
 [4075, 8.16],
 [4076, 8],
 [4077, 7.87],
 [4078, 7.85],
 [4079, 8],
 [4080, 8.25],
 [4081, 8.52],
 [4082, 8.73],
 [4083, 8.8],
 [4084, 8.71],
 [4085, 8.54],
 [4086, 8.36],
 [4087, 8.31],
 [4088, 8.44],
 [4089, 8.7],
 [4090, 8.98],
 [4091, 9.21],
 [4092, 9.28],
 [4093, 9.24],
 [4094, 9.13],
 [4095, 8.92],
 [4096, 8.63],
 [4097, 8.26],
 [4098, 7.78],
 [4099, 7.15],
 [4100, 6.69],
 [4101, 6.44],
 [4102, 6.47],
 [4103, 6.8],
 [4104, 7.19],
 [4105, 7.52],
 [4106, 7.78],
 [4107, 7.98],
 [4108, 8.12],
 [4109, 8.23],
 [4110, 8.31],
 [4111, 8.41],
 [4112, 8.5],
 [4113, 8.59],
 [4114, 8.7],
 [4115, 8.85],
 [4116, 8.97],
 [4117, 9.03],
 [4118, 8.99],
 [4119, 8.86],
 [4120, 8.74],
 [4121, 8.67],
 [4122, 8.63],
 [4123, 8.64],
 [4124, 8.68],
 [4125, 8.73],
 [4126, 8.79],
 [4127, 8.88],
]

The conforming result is 1.43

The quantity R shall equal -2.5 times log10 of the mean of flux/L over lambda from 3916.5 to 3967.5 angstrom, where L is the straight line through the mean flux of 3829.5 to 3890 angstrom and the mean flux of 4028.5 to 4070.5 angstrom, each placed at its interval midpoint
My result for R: 0.32 mag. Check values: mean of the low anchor 6.3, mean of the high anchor 8.36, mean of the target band 5.37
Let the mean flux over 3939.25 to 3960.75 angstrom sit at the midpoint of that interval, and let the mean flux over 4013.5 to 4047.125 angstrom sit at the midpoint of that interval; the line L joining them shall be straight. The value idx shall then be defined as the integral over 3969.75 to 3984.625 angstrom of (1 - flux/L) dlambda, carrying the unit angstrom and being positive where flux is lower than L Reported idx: 2.3 angstrom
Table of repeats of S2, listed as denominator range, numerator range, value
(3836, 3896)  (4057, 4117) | 1.39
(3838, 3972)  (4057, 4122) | 1.47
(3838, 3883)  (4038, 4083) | 1.36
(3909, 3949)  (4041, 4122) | 1.66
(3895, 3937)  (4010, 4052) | 1.49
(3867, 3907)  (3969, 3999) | 1.08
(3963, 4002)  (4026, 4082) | 1.31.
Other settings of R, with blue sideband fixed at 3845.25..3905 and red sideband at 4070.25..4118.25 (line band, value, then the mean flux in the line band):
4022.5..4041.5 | -0.10 mag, 8.65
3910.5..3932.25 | 0.20 mag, 6.01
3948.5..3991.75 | 0.18 mag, 6.38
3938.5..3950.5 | 0.30 mag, 5.6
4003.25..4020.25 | -0.06 mag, 8.17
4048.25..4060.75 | -0.04 mag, 8.35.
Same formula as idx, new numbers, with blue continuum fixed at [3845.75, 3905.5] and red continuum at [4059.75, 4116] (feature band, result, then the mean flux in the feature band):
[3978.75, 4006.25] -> -1.9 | 8.16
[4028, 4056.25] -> -2.3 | 8.55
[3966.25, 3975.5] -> 5.2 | 3.32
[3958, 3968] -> 3.2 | 5.1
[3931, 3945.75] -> 7.3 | 3.68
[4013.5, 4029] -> -1.3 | 8.43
